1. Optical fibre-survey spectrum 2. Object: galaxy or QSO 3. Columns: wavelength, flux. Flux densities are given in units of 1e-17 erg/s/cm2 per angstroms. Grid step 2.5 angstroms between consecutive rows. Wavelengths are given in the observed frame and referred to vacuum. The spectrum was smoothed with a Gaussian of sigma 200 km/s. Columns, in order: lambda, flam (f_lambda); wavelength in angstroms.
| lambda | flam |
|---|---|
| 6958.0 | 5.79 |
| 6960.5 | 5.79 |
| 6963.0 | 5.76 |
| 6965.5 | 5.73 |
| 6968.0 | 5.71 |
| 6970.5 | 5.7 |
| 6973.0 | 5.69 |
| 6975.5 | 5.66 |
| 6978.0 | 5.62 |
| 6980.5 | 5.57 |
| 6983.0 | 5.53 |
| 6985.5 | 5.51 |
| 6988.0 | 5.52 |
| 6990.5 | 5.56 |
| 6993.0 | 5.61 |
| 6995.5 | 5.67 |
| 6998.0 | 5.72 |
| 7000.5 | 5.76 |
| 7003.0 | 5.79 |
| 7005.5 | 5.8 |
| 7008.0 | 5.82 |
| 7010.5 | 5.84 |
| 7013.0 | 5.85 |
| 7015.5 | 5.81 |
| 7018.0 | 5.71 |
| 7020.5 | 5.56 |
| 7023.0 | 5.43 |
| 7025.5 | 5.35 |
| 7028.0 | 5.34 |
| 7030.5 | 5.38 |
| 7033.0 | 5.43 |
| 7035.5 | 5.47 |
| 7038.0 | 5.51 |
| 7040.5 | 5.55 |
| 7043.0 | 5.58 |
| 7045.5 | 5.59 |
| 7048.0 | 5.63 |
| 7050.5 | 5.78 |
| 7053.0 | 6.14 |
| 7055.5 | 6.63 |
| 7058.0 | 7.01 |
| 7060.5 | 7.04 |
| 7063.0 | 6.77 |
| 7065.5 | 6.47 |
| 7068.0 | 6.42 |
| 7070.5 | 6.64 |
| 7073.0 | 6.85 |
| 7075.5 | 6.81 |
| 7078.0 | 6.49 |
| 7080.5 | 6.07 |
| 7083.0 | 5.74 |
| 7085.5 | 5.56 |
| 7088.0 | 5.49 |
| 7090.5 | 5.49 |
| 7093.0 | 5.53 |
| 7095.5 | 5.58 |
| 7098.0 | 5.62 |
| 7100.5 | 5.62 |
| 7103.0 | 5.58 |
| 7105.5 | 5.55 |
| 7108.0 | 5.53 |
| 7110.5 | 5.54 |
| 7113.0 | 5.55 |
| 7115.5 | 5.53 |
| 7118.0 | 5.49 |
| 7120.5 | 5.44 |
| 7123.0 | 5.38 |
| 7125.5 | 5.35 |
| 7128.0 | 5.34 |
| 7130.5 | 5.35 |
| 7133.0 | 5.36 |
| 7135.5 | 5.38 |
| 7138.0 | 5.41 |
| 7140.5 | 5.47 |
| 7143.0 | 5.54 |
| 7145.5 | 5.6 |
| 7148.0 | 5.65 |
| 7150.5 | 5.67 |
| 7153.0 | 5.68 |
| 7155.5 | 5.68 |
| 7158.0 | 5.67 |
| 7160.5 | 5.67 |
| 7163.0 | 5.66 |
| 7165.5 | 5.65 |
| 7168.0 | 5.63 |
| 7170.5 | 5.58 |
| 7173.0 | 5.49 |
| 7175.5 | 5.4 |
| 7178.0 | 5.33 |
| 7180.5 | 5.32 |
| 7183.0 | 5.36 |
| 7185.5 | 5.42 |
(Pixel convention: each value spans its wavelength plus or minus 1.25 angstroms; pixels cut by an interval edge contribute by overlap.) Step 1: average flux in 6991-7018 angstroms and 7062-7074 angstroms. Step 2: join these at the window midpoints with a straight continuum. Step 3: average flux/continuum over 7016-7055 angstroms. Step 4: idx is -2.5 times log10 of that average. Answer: 0.11 mag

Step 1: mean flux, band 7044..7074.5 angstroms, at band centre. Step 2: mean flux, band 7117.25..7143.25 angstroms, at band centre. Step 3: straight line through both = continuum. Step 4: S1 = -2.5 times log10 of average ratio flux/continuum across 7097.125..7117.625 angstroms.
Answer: 0.03 mag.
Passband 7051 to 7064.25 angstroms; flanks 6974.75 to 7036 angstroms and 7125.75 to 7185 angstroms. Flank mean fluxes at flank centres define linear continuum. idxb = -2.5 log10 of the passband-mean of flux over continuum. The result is -0.19 mag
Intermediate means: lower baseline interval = 5.61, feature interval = 6.66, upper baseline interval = 5.51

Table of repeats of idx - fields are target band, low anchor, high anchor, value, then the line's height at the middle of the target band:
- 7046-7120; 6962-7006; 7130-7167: -0.07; 5.6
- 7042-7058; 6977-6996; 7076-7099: -0.05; 5.69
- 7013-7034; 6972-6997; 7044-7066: 0.09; 6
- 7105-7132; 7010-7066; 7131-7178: 0.04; 5.65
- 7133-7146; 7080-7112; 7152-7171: 0.03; 5.64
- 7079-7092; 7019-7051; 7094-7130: -0.03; 5.5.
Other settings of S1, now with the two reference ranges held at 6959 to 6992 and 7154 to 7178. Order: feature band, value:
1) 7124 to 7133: 0.05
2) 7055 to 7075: -0.20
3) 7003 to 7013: -0.04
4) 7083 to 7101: 0.01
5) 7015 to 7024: 0.00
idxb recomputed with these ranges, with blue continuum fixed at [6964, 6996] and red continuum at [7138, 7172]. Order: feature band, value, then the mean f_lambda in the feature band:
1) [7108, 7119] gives 0.02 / 5.53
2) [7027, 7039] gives 0.04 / 5.43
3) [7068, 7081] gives -0.17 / 6.59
